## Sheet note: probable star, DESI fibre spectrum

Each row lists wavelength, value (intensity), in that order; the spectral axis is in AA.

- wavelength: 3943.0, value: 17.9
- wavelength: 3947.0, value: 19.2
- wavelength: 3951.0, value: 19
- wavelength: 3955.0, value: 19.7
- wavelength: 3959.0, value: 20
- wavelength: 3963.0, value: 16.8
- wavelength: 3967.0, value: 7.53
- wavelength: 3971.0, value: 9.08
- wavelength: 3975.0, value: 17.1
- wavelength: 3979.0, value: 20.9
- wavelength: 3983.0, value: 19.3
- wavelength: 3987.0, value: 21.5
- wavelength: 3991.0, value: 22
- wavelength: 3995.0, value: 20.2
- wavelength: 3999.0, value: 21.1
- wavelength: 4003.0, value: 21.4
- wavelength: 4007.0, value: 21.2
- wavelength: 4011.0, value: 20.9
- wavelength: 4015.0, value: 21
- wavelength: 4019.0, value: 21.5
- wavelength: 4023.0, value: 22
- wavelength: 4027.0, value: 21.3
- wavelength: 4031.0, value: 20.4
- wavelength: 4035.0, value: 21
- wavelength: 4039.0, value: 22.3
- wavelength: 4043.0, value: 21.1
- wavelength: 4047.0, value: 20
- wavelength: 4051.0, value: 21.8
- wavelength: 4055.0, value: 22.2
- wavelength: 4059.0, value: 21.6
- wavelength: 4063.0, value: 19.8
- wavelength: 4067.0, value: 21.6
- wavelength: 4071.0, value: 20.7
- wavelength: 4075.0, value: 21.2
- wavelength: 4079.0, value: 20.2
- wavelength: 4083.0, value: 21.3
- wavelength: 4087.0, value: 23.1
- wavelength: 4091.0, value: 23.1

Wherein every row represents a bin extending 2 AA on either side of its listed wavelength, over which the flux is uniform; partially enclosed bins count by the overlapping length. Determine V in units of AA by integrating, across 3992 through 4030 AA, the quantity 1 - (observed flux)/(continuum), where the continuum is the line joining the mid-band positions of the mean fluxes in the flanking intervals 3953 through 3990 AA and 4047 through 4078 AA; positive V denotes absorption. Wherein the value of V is -4.8 AA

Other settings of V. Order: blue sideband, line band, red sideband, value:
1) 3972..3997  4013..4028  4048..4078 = -0.78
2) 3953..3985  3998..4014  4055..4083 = -2.77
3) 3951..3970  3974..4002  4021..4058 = -4.10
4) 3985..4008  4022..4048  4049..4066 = 0.18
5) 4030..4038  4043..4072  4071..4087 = -0.09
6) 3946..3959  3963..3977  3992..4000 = 5.56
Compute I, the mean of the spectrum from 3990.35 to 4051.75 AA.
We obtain 21.2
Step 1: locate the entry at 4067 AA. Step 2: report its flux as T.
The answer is 21.6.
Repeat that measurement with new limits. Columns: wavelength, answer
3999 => 21.1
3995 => 20.2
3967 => 7.53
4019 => 21.5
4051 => 21.8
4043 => 21.1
